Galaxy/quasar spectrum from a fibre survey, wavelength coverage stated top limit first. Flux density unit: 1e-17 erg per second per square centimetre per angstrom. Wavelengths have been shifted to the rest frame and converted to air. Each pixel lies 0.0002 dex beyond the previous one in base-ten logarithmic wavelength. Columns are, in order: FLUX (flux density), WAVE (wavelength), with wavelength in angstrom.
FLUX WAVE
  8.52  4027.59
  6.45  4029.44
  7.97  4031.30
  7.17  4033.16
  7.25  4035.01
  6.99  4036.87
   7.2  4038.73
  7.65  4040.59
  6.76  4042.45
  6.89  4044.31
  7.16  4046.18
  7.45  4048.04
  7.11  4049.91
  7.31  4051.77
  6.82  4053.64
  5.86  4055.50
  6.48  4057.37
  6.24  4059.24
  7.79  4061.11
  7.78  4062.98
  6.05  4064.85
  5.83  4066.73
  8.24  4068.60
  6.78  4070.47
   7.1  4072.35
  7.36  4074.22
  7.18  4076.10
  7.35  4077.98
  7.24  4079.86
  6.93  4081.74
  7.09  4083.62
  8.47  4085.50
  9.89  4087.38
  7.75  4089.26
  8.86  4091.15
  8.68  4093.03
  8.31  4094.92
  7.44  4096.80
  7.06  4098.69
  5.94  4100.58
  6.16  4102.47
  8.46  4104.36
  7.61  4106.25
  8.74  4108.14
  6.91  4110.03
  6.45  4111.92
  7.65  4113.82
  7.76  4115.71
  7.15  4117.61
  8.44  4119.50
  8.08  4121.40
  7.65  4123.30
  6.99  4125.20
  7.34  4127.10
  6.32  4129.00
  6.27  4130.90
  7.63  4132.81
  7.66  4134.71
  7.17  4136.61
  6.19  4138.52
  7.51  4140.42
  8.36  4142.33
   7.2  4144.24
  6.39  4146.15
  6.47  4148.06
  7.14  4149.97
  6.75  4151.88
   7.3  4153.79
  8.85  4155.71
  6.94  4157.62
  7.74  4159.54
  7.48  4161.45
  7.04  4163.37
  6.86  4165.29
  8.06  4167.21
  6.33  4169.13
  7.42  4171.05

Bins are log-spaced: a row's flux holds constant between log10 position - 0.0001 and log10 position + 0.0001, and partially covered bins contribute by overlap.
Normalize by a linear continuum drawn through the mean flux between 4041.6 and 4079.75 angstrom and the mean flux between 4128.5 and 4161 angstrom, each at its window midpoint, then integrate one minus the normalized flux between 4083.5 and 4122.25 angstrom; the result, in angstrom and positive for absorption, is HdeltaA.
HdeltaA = -3.75 angstrom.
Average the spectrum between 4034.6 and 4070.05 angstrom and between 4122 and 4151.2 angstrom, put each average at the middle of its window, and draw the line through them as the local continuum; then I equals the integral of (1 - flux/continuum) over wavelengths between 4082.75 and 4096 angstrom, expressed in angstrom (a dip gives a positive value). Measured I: -2.6 angstrom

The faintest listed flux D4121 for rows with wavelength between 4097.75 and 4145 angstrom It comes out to 5.94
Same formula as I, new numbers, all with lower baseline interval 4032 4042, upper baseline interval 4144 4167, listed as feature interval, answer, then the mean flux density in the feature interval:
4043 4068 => 1.37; 6.85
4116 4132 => -0.19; 7.3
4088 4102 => -0.95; 7.71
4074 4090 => -1.06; 7.71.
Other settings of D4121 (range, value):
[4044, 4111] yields 5.83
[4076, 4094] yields 6.93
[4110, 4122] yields 6.45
